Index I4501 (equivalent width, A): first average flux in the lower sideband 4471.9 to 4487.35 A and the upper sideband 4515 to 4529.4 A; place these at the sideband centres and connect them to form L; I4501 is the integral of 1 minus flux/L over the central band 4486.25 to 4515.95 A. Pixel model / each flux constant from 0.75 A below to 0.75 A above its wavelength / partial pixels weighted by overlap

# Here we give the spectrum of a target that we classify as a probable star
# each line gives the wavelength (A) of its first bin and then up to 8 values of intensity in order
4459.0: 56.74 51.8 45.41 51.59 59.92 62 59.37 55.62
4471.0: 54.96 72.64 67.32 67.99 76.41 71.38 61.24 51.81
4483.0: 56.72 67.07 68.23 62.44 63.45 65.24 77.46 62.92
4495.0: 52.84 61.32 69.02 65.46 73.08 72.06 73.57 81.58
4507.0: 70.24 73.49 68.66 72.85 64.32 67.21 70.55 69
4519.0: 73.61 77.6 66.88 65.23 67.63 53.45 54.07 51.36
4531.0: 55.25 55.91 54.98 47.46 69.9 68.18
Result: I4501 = -1.13 A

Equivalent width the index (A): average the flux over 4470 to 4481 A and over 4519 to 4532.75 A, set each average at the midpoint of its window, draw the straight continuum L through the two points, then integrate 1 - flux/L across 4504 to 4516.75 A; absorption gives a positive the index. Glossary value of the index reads -1.6 A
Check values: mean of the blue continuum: 66.8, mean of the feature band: 71.3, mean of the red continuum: 61.7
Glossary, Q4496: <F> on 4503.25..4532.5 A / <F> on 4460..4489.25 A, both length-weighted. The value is 1.1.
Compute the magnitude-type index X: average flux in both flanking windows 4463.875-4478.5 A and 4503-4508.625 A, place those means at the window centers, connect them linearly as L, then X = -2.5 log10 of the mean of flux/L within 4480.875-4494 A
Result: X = 0.083 mag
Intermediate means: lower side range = 64.1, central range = 64.1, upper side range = 74.7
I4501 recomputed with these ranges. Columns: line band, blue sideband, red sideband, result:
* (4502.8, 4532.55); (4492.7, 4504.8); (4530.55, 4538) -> -2.6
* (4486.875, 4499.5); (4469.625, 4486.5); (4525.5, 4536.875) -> -0.5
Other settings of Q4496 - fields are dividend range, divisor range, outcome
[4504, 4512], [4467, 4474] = 1.20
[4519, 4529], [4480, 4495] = 1.02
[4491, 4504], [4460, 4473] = 1.18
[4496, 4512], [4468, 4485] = 1.12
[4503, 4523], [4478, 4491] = 1.14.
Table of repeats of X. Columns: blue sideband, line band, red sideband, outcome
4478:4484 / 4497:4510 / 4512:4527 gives -0.12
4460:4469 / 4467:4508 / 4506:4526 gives -0.07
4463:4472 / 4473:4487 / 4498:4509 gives -0.04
